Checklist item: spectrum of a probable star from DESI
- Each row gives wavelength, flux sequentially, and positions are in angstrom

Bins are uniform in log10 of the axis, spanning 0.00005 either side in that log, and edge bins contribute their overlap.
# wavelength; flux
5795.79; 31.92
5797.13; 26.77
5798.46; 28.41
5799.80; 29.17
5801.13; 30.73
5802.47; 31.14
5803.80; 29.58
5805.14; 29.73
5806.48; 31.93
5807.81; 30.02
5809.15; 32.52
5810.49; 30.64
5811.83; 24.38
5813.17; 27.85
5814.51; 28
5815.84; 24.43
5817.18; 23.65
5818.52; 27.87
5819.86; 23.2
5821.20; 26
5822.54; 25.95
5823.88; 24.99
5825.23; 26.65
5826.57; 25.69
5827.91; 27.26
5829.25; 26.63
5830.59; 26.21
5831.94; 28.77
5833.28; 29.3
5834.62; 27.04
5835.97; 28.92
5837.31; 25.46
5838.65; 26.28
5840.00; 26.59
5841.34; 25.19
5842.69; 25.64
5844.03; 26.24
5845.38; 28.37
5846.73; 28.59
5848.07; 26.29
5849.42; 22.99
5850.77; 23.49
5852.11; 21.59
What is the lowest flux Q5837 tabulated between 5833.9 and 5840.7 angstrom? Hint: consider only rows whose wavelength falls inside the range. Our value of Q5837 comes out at 25.46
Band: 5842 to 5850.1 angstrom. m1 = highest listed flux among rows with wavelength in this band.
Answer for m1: 28.59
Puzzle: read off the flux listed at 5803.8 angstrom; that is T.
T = 29.58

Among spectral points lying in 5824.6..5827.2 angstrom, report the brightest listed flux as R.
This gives 26.65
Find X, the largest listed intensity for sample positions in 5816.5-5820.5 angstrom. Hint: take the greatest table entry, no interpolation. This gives 27.87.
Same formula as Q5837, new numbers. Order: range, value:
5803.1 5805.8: 29.58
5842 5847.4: 25.64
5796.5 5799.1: 26.77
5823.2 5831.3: 24.99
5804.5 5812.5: 24.38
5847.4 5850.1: 22.99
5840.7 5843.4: 25.19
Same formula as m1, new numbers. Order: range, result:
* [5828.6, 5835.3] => 29.3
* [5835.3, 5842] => 28.92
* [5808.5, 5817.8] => 32.52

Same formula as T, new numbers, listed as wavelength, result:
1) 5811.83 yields 24.38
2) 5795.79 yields 31.92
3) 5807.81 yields 30.02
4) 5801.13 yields 30.73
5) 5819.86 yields 23.2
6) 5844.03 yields 26.24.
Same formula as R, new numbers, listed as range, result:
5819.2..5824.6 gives 26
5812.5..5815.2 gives 28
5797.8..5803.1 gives 31.14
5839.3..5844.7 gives 26.59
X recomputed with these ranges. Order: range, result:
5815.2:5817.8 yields 24.43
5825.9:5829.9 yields 27.26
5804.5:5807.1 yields 31.93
